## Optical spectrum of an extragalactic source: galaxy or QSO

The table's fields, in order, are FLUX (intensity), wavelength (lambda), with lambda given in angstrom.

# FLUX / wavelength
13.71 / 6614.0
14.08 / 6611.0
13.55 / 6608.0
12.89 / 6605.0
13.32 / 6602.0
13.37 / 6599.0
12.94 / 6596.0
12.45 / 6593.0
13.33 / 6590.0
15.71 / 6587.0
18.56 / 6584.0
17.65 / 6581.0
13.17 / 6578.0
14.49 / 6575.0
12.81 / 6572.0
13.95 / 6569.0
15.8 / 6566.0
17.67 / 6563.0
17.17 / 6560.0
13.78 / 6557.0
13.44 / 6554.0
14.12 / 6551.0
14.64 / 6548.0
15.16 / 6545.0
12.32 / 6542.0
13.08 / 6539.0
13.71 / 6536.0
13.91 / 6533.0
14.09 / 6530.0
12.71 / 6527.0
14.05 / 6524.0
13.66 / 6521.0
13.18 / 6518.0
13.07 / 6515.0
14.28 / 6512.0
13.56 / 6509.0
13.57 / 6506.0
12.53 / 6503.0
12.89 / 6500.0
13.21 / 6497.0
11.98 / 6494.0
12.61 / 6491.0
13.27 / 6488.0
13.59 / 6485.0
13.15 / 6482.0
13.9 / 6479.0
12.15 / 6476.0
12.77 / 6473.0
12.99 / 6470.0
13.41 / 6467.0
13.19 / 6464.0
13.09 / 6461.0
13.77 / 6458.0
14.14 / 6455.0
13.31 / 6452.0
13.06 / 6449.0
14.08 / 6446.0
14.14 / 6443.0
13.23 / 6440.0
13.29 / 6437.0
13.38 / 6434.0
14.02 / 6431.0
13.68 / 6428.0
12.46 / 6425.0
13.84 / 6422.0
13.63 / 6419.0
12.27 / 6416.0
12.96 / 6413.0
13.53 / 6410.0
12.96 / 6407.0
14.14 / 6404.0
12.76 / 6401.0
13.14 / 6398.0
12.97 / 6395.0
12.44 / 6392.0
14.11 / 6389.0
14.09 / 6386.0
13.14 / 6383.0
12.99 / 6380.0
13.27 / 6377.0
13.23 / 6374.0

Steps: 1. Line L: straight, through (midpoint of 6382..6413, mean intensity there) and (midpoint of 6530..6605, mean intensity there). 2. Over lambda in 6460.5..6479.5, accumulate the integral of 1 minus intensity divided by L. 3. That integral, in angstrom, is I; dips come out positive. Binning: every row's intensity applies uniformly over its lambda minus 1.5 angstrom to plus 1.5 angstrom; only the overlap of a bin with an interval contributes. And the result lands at 1.0 angstrom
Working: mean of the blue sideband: 13.3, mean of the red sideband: 14.4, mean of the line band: 13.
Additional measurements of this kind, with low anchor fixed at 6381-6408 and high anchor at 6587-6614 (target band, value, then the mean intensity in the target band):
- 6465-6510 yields 1.06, 13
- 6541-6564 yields -2.40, 14.8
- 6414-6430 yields 0.15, 13.2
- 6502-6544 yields -0.23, 13.4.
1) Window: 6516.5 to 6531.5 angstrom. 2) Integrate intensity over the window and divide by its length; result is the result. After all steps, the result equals 13.5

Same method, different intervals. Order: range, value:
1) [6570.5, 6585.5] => 15.3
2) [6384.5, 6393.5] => 13.5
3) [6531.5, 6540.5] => 13.6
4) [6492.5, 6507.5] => 12.8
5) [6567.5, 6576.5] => 13.8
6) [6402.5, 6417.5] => 13.2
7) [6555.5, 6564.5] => 16.2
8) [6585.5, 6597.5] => 13.6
